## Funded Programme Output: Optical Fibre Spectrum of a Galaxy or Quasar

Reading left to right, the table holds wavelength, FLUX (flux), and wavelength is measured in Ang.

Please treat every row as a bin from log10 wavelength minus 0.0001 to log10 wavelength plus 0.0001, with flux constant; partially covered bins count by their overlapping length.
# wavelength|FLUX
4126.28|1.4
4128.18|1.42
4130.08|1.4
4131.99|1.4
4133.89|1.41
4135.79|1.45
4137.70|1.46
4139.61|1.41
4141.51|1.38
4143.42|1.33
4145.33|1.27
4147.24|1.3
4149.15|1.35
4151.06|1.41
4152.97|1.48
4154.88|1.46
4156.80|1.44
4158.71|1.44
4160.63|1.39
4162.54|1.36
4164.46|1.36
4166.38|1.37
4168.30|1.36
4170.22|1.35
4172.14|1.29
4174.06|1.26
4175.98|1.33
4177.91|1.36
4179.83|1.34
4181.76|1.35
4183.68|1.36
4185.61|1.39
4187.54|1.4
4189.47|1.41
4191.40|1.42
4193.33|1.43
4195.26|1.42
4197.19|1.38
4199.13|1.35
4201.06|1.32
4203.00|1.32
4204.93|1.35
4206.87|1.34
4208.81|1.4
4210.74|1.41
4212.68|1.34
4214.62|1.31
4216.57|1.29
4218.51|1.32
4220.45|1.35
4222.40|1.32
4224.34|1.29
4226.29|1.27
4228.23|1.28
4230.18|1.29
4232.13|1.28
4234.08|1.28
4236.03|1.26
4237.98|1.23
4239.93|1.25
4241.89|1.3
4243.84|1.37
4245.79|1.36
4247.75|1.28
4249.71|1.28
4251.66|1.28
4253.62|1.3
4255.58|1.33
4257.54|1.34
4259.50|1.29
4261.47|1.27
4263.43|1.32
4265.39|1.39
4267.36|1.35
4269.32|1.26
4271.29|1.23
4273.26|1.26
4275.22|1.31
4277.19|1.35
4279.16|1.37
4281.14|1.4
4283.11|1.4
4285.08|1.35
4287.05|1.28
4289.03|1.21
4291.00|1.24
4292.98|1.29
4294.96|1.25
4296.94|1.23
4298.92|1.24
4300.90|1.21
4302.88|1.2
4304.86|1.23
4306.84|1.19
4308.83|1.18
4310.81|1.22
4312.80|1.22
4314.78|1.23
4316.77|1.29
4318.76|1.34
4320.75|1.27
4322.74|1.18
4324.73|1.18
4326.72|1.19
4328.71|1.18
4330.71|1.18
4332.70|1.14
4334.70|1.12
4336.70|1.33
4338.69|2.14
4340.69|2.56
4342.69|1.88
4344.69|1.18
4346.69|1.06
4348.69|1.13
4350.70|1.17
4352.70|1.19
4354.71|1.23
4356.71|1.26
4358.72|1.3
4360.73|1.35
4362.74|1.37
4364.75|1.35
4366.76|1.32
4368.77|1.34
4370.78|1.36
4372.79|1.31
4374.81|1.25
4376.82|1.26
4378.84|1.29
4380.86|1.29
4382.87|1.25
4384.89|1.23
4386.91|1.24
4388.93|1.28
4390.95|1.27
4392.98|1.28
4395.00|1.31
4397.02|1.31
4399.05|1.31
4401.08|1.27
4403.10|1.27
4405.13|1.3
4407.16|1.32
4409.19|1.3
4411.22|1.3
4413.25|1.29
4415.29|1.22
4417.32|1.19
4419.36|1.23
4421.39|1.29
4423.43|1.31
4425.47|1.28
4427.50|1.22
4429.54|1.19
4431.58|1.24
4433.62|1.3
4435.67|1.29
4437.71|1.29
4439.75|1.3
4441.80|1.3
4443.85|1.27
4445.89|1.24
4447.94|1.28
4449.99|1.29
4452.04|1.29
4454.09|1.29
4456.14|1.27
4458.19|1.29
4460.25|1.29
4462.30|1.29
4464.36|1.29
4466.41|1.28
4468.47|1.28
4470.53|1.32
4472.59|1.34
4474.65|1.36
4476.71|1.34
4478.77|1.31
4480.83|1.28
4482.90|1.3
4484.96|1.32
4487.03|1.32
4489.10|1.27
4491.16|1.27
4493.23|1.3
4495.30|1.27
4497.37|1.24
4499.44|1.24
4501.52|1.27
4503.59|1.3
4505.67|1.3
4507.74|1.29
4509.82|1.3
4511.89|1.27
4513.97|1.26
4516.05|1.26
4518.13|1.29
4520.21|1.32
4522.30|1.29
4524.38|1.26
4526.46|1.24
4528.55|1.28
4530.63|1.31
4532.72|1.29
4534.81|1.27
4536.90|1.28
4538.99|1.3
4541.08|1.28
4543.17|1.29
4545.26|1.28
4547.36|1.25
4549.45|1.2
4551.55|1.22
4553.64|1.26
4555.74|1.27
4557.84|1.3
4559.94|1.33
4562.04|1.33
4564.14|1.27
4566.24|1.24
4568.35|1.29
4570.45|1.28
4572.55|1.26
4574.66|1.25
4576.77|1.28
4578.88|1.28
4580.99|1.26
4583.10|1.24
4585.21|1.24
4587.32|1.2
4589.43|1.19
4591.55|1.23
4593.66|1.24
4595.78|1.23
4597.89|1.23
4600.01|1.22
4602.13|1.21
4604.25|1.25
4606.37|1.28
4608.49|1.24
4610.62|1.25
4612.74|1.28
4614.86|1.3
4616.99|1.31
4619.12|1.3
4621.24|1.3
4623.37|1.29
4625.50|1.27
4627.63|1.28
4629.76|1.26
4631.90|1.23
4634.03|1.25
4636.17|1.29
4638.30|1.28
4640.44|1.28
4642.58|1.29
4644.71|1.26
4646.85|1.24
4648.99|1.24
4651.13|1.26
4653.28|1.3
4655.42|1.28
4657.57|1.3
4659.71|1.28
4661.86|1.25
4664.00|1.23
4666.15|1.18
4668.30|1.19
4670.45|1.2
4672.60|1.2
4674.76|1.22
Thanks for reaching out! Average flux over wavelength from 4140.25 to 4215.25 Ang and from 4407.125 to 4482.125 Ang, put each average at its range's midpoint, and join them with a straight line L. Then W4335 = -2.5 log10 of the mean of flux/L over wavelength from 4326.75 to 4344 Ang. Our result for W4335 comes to -0.17 mag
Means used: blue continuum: 1.37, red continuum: 1.28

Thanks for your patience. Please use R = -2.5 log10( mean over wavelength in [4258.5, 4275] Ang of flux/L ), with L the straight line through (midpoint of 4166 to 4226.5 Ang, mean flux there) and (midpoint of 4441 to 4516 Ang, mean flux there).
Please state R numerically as 0.03 mag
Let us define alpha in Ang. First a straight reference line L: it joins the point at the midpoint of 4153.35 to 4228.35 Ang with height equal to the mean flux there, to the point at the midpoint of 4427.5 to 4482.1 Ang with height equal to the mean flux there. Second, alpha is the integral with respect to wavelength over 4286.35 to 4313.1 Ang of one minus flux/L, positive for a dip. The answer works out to 2.05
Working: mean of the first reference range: 1.36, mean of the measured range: 1.23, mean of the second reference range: 1.29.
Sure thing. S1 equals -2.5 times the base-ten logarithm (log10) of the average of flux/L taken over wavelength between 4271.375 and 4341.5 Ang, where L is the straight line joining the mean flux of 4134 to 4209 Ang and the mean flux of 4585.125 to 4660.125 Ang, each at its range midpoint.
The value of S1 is 0.03 mag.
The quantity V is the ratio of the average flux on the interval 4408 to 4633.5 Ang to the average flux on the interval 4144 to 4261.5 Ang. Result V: 1.0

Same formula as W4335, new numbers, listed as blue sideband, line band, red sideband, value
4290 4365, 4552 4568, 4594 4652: -0.01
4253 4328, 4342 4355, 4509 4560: 0.02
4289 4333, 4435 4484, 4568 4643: -0.05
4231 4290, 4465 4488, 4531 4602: -0.03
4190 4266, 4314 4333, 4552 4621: 0.07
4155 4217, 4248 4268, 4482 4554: 0.03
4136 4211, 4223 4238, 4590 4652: 0.07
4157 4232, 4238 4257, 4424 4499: 0.03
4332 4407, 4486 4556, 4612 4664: 0.02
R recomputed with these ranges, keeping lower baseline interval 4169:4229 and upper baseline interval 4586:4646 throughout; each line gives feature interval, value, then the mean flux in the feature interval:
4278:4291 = 0.00 mag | 1.33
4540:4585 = 0.00 mag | 1.27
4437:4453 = 0.01 mag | 1.28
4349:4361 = 0.07 mag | 1.24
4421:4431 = 0.04 mag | 1.26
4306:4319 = 0.08 mag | 1.23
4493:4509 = 0.01 mag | 1.27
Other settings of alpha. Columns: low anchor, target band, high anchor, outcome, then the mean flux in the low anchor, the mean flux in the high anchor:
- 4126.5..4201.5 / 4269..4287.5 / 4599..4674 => 0.4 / 1.38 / 1.26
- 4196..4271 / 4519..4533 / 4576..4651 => -0.1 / 1.31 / 1.26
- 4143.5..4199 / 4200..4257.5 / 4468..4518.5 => 2.0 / 1.37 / 1.29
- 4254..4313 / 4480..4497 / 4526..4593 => -0.3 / 1.28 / 1.27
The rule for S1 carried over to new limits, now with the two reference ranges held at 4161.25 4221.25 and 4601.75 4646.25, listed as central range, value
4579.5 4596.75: 0.042 mag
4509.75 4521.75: 0.009 mag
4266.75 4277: 0.045 mag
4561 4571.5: 0.001 mag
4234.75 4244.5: 0.056 mag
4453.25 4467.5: 0.015 mag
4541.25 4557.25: 0.026 mag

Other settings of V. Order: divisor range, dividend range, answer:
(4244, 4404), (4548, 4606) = 0.96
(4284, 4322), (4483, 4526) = 1.03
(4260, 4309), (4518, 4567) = 1.00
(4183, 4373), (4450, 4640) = 0.97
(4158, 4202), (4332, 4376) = 1.01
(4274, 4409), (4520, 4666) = 0.97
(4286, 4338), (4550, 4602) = 1.02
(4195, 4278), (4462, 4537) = 0.98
